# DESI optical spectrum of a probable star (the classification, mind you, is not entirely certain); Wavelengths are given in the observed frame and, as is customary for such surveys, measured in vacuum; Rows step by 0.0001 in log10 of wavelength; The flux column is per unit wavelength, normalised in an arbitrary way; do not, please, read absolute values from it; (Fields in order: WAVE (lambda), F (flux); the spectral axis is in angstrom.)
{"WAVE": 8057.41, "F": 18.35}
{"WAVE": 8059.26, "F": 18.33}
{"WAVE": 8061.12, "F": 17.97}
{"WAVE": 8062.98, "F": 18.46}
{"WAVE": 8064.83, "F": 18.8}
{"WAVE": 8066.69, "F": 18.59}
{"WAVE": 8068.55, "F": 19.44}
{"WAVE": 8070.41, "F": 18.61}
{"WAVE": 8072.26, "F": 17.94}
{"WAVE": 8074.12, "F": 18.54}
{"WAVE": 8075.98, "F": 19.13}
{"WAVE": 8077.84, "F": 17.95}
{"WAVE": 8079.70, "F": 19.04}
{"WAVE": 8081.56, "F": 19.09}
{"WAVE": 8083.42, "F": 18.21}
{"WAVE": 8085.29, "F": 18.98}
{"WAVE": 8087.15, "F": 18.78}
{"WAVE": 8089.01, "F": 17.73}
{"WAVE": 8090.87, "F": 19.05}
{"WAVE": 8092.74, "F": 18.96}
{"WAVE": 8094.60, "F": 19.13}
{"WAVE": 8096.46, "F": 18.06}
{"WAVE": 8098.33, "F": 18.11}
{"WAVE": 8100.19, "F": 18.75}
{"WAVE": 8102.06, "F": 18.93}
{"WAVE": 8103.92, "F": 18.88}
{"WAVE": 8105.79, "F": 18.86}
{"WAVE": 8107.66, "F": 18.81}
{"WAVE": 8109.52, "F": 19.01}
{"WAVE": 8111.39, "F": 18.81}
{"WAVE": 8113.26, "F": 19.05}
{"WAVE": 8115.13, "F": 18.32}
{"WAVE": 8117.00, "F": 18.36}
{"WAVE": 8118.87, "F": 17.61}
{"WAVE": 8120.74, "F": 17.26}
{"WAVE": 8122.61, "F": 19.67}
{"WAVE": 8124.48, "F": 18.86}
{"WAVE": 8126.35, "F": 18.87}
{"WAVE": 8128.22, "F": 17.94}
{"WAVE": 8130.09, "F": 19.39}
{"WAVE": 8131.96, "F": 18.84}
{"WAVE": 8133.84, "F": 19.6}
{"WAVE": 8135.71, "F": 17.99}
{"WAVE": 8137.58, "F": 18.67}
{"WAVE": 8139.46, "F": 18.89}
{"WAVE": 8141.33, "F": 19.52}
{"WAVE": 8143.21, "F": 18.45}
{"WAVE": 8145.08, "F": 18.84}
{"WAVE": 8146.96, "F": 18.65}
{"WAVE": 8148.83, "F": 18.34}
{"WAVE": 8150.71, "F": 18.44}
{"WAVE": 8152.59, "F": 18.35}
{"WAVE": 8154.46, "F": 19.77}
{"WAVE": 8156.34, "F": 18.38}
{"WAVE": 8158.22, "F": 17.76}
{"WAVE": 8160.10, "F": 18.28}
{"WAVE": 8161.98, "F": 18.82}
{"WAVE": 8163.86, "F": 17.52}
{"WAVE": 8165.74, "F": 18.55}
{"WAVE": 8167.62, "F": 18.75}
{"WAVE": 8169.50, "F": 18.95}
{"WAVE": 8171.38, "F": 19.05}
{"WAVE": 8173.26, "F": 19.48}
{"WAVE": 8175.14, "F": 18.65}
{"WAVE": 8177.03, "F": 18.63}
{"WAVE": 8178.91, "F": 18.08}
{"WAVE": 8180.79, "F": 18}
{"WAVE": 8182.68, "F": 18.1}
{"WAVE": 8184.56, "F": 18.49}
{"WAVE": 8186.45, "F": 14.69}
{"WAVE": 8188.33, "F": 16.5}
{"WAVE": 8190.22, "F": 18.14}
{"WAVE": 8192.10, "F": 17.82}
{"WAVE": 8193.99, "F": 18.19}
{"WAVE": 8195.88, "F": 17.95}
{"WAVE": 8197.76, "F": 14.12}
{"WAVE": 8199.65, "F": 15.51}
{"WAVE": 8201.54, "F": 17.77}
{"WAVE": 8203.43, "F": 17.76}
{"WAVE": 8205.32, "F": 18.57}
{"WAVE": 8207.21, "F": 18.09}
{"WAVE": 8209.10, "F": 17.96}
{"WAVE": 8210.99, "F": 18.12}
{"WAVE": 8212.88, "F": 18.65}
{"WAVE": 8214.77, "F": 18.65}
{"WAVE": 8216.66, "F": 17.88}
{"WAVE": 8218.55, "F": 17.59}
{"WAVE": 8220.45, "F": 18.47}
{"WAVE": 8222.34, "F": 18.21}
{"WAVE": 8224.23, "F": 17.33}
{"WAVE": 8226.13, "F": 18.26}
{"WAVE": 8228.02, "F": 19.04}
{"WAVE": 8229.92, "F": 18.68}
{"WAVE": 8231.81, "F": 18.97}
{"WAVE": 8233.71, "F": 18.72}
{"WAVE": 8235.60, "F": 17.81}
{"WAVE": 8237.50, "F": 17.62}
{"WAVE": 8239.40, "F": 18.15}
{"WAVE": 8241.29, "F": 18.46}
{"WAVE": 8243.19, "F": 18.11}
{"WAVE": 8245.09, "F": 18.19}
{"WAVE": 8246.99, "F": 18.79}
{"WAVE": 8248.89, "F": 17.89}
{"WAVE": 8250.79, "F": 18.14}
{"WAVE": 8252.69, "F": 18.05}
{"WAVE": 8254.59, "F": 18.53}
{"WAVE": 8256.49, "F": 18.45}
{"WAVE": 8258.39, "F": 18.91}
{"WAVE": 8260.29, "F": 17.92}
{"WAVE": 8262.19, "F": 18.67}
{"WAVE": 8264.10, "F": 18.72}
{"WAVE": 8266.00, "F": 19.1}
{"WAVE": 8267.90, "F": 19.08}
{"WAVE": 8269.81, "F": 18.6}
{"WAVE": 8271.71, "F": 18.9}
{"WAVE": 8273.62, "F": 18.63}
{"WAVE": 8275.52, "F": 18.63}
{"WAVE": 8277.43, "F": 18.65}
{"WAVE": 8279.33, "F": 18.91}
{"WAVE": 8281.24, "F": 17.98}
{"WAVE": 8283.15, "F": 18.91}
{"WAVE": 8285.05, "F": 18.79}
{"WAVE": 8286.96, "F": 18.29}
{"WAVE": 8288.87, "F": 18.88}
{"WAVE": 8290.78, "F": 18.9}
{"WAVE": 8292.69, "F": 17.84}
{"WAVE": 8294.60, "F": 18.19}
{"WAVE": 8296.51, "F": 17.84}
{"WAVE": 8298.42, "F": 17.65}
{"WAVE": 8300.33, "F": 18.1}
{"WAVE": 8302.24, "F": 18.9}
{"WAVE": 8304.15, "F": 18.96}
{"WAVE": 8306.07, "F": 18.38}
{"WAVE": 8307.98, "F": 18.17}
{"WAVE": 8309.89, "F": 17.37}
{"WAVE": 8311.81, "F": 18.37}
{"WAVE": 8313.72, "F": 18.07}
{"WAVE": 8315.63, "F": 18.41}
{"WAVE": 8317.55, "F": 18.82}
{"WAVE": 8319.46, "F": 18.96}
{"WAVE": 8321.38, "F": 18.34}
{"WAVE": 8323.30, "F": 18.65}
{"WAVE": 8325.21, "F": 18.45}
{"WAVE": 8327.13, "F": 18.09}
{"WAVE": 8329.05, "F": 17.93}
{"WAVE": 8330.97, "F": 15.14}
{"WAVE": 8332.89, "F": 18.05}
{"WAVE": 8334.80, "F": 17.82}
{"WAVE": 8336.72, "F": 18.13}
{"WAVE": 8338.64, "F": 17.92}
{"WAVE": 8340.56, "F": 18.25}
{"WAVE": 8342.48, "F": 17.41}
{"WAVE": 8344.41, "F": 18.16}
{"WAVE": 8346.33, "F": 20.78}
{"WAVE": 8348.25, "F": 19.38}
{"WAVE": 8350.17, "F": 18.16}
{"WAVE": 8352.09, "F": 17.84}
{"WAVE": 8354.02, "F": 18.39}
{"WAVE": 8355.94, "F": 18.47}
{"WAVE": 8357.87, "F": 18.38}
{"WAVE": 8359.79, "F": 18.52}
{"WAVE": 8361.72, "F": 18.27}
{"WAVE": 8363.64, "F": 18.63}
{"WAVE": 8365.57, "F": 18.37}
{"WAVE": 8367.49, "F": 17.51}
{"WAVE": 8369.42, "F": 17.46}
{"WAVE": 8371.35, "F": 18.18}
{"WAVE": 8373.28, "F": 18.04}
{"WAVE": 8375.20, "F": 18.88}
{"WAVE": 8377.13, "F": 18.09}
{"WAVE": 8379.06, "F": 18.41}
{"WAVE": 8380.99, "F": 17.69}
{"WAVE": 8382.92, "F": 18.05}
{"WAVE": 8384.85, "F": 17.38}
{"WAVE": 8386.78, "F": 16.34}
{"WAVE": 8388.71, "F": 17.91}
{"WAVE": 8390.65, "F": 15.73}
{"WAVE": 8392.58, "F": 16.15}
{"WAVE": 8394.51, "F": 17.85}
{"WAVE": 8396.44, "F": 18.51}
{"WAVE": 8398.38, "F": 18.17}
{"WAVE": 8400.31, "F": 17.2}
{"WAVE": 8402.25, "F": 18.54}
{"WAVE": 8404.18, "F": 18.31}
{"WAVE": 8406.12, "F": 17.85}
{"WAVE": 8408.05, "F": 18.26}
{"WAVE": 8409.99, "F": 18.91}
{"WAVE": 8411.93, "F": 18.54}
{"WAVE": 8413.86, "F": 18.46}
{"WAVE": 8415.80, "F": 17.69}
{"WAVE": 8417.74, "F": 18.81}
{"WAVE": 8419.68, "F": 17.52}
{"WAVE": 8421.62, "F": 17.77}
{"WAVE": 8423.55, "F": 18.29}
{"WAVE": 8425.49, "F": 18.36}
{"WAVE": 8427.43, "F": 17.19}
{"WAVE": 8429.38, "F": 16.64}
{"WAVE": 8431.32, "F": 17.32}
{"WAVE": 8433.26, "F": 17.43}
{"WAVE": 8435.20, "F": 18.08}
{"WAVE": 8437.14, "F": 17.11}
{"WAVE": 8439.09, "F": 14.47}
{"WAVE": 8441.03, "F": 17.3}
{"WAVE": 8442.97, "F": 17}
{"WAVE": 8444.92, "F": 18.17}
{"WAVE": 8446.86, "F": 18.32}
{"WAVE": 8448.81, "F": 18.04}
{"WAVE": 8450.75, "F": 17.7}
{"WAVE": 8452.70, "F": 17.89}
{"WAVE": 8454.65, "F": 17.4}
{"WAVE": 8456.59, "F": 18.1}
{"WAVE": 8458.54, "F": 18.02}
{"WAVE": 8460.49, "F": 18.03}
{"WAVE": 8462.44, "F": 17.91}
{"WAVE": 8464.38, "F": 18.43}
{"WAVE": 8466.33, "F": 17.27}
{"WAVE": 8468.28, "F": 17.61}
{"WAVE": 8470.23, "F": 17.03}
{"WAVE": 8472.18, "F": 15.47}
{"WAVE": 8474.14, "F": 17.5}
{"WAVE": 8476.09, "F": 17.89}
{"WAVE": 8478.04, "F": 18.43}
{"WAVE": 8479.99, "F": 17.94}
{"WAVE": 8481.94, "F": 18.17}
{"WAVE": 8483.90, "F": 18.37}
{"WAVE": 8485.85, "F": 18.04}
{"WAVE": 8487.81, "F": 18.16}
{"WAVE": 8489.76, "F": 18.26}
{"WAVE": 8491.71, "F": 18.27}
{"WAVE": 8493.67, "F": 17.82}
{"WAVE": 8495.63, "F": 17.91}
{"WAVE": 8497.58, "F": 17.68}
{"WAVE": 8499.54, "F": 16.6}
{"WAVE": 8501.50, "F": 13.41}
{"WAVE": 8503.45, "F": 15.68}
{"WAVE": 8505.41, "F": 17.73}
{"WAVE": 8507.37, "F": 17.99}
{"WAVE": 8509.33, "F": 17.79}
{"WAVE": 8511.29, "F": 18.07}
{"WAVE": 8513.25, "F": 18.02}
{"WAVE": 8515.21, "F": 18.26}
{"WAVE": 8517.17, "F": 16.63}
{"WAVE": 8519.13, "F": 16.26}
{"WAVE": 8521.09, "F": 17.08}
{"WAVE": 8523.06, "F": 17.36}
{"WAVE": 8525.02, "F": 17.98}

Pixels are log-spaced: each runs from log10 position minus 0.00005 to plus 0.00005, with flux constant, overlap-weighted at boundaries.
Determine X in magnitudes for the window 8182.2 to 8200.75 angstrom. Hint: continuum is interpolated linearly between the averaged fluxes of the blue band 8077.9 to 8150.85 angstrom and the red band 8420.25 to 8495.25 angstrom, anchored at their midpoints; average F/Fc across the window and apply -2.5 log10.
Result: 0.09 mag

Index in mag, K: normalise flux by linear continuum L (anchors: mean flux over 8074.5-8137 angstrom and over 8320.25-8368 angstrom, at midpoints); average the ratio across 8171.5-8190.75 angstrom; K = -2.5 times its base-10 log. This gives 0.04 mag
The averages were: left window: 18.7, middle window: 17.9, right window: 18.2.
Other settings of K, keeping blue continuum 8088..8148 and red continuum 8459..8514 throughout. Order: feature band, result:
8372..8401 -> 0.014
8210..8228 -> 0.012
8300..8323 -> -0.019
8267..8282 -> -0.028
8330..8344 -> 0.028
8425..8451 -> 0.023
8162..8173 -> -0.007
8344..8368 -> -0.036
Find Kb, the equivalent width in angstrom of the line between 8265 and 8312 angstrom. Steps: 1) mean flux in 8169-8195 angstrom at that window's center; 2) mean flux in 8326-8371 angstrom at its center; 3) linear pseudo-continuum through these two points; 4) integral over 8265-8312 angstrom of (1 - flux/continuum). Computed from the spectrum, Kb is -1.0 angstrom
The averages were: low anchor 18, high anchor 18.1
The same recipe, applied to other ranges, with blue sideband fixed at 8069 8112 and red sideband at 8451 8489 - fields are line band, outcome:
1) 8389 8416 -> 0.1 angstrom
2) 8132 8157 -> -0.3 angstrom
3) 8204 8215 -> 0.1 angstrom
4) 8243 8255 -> 0.0 angstrom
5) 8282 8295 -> -0.2 angstrom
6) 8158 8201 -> 1.5 angstrom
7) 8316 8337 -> 0.1 angstrom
